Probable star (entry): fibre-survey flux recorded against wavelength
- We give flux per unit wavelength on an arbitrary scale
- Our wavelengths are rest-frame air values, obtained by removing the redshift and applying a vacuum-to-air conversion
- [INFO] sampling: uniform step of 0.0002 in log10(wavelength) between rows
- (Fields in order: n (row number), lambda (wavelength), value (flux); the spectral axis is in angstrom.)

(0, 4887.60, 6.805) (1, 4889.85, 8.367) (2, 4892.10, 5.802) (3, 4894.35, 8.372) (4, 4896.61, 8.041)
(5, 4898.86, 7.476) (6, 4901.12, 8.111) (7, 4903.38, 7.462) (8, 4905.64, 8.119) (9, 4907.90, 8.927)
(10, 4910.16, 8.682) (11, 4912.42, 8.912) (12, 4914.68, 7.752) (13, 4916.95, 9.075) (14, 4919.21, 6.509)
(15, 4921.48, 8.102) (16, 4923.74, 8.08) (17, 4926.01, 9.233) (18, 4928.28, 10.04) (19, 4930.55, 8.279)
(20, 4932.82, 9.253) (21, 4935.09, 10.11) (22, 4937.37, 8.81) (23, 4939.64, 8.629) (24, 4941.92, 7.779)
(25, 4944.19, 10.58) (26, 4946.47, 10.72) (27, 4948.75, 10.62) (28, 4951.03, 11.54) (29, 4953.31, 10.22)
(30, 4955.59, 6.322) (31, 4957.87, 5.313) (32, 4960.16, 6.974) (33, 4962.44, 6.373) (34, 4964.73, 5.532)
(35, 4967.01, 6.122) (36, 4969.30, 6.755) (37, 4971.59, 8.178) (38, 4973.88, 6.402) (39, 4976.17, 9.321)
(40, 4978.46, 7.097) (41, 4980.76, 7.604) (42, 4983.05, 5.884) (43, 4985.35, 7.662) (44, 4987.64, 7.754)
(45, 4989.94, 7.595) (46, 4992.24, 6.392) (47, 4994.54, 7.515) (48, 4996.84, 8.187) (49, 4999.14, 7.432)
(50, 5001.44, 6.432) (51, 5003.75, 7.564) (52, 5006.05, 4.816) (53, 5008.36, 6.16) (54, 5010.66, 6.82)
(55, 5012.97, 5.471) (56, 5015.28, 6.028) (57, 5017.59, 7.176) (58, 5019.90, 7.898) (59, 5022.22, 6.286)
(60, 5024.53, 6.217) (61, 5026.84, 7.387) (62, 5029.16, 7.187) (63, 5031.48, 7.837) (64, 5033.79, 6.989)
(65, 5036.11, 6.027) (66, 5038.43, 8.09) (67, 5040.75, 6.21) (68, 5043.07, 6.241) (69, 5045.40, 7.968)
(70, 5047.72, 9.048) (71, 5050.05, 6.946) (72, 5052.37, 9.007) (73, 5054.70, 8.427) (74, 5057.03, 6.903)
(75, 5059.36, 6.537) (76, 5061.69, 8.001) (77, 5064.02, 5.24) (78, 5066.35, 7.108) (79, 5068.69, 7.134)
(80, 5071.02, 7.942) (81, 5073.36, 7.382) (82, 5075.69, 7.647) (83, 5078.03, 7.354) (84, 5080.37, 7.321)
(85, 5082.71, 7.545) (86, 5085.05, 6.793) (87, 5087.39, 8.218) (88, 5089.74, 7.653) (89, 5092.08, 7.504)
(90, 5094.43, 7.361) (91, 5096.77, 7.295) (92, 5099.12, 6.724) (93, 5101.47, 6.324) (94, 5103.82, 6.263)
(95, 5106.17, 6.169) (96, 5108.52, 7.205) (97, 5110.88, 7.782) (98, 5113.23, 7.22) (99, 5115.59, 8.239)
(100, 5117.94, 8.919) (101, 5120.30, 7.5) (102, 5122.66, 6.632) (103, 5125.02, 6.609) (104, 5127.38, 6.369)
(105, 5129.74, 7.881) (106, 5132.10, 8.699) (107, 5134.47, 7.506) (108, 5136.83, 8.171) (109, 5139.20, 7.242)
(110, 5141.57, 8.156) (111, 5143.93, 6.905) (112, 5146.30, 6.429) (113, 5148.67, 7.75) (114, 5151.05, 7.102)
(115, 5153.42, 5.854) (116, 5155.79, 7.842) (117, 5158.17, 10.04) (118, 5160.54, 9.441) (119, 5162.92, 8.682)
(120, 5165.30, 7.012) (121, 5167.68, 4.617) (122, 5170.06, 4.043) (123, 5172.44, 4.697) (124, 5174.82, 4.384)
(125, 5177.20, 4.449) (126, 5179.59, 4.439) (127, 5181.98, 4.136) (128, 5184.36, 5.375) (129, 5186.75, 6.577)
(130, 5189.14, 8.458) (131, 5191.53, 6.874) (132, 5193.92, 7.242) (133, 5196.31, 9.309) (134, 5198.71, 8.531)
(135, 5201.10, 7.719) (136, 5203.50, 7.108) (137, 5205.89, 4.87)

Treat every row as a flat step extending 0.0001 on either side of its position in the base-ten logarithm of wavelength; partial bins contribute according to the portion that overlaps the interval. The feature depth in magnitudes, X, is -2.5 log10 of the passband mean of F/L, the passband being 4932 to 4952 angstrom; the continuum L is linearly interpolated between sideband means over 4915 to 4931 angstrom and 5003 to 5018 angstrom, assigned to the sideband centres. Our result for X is -0.22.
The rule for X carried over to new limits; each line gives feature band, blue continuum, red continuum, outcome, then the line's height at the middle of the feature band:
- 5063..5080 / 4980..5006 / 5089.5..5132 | 0.010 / 7.21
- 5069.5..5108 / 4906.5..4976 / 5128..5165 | 0.106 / 7.95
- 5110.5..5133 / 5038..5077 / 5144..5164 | 0.017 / 7.68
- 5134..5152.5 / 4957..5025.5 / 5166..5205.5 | -0.177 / 6.27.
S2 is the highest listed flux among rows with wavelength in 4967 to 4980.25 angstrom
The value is 9.321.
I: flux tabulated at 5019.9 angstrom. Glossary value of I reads 7.898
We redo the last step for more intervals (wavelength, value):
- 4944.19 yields 10.58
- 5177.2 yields 4.449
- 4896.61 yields 8.041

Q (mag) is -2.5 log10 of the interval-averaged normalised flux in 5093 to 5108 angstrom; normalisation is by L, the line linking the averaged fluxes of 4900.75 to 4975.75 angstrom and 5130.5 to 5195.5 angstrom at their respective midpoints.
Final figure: 0.07 mag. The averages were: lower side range 8.3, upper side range 6.77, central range 6.73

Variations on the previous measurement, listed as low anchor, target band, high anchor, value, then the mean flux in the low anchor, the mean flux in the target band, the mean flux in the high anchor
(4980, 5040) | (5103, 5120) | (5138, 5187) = -0.13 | 6.93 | 7.43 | 6.43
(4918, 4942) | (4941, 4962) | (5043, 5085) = -0.04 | 8.66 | 8.82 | 7.44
